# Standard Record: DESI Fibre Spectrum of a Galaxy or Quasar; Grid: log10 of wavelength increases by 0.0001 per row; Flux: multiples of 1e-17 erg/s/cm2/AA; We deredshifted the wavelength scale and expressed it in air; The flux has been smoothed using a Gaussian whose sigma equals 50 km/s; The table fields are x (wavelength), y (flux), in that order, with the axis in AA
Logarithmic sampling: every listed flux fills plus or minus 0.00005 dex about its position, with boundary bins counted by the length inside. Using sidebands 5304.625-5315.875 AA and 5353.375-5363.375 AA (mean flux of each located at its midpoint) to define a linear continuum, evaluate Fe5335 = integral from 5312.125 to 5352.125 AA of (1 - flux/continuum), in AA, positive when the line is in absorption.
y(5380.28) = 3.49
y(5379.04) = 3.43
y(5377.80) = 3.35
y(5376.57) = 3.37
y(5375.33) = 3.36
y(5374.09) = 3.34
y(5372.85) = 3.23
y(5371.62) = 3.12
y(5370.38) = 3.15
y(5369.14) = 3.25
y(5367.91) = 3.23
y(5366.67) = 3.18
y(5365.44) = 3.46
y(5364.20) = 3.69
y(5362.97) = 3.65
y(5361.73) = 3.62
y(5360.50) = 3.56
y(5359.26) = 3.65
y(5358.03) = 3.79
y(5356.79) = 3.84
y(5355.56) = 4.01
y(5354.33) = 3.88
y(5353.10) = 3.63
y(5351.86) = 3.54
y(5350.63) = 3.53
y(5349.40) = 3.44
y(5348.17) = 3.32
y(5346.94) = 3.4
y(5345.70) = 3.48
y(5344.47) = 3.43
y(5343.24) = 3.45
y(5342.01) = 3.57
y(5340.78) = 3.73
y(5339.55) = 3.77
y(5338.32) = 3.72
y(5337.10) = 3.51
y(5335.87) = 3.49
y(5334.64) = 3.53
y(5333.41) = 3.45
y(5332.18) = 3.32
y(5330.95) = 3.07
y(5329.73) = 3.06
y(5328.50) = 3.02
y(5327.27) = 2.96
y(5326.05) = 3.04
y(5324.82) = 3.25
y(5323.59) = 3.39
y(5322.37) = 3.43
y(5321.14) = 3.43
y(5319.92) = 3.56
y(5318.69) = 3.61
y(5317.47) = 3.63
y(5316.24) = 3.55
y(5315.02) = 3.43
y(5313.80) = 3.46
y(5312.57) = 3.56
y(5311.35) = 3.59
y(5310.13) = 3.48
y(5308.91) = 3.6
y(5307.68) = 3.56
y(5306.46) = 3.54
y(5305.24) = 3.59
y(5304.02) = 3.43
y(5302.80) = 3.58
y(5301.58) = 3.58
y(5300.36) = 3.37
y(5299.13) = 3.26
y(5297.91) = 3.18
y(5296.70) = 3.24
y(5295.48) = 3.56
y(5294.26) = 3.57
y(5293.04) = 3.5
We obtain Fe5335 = 2.27 AA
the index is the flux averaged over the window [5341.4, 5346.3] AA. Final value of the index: 3.48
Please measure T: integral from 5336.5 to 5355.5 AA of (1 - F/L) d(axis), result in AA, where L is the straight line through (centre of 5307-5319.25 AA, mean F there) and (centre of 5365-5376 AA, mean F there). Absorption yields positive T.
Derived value -1.1 AA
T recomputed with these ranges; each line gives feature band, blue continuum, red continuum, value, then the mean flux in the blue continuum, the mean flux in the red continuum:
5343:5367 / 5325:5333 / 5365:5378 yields -2.8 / 3.1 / 3.27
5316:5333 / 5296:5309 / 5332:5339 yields 0.9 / 3.44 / 3.52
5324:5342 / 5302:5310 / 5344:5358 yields 1.1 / 3.55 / 3.6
